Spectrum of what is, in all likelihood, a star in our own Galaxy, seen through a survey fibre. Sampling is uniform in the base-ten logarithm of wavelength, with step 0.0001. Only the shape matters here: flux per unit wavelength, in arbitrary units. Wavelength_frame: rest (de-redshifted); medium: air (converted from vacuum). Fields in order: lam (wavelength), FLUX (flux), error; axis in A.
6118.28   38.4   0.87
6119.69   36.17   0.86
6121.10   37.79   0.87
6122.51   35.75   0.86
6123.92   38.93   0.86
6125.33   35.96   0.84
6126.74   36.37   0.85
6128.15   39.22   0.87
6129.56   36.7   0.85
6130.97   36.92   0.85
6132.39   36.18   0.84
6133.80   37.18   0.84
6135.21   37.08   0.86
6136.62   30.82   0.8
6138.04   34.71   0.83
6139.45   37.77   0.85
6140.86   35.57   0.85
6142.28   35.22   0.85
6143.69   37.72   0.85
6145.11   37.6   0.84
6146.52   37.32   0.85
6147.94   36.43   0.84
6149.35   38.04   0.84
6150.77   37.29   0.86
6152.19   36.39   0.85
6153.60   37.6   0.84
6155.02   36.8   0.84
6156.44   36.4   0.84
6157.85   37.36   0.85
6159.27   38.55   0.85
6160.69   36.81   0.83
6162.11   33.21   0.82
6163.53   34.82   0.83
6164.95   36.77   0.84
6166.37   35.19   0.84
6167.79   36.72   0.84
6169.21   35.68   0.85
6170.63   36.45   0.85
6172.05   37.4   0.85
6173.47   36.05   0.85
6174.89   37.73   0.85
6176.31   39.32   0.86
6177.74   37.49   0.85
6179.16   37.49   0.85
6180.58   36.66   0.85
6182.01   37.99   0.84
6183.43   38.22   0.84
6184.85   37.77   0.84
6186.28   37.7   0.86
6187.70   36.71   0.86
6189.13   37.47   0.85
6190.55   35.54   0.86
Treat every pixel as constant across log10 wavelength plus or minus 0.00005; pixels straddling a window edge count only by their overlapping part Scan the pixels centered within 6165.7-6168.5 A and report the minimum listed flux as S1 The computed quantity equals 35.19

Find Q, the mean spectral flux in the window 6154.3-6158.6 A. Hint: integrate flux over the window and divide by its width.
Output 36.9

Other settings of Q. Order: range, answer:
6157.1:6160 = 38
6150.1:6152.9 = 36.9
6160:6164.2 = 34.9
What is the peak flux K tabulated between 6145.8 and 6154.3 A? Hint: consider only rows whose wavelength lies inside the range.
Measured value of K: 38.04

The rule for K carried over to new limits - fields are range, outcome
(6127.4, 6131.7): 39.22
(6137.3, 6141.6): 37.77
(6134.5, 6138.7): 37.08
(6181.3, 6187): 38.22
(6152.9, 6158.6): 37.6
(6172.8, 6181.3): 39.32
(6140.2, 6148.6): 37.72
